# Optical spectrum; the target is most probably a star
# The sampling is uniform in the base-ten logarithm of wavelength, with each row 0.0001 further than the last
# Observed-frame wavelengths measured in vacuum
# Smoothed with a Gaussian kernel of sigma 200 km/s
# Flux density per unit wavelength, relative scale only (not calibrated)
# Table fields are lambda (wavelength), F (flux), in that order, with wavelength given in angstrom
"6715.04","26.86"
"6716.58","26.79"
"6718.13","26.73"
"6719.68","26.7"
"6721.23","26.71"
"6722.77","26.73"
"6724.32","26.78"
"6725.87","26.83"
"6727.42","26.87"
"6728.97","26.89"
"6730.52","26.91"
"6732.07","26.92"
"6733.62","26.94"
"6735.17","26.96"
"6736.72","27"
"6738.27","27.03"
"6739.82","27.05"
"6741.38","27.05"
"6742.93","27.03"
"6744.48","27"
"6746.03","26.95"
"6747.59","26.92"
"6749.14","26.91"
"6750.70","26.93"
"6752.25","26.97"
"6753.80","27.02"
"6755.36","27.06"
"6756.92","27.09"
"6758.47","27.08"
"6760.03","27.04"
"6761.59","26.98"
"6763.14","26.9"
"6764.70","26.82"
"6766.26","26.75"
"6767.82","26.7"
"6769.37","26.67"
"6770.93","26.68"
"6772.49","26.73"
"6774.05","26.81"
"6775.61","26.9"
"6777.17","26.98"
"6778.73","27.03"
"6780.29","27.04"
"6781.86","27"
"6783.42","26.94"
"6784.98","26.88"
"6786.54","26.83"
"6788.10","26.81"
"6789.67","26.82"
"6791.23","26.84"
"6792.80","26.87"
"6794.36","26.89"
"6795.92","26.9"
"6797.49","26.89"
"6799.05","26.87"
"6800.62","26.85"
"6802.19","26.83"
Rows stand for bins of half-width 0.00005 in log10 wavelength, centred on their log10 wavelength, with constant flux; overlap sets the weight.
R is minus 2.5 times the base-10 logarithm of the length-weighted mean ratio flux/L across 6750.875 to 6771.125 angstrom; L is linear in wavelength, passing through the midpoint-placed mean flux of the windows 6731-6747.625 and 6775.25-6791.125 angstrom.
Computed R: 0.00 mag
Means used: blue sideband 27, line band 26.9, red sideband 26.9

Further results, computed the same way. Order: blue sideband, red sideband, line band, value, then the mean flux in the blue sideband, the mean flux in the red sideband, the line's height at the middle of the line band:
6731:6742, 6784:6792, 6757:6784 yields 0.00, 27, 26.9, 26.9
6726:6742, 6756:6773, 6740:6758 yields 0.00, 26.9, 26.9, 26.9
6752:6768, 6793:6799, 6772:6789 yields 0.00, 26.9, 26.9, 26.9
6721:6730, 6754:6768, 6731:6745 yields -0.01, 26.8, 26.9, 26.9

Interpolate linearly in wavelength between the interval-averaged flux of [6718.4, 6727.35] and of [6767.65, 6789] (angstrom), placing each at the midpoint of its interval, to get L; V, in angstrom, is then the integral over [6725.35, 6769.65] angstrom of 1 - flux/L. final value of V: -0.2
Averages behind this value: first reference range 26.8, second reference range 26.9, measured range 26.9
